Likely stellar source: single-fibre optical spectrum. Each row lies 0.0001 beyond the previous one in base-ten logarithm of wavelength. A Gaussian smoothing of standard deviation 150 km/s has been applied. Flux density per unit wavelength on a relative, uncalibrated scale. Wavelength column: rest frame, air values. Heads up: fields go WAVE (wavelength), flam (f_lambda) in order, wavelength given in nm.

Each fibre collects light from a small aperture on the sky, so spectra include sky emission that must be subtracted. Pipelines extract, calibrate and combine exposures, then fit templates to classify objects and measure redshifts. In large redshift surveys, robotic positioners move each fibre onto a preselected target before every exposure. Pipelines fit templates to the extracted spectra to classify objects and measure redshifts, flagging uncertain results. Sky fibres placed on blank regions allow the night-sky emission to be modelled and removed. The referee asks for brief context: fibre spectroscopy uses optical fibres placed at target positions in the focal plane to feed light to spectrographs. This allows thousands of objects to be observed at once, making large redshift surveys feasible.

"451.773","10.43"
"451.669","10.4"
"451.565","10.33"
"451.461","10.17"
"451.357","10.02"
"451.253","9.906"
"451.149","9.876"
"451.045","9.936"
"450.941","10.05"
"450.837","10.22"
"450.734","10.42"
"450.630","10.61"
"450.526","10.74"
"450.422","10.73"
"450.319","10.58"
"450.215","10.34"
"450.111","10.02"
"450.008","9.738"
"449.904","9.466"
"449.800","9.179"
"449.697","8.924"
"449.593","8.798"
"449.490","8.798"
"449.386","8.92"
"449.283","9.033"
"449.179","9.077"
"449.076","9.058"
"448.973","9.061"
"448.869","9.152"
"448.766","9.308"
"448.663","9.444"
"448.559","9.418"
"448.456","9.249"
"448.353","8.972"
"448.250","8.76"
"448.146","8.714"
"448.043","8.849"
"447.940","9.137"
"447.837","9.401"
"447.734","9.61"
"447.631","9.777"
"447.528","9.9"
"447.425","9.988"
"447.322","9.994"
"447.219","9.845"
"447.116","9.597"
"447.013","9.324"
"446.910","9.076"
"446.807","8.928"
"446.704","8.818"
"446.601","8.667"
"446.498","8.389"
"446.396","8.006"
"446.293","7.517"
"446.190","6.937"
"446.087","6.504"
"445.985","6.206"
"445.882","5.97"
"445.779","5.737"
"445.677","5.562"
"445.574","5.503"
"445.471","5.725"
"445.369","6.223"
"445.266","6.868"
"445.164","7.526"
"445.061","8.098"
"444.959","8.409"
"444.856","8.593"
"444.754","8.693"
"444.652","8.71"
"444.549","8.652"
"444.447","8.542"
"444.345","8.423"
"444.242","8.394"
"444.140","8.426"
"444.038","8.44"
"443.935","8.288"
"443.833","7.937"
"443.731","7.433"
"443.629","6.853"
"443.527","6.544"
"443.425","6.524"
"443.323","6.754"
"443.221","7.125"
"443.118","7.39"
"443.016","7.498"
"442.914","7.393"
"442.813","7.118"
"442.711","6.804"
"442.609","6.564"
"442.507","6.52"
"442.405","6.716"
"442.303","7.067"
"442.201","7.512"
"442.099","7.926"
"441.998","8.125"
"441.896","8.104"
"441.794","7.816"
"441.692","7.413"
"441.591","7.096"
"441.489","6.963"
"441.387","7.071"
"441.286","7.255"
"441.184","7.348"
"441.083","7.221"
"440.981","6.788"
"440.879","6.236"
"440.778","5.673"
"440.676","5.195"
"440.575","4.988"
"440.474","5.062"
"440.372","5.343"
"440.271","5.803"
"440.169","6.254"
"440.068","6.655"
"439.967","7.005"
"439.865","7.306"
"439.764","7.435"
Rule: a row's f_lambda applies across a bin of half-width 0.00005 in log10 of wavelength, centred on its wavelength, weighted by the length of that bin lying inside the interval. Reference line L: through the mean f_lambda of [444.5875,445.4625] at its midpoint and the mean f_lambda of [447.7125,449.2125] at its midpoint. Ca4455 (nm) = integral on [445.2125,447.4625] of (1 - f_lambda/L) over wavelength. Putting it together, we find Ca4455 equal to 0.18 nm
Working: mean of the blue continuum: 7.8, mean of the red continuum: 9.14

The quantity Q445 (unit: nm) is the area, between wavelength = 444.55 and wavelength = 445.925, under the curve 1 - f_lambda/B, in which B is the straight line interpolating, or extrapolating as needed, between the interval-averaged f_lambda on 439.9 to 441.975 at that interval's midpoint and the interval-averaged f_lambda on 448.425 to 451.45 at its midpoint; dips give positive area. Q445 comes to 0.16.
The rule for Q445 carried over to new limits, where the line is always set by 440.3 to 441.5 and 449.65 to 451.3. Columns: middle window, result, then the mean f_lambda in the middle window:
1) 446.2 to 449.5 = -0.04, 9.09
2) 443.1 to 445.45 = -0.06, 7.76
